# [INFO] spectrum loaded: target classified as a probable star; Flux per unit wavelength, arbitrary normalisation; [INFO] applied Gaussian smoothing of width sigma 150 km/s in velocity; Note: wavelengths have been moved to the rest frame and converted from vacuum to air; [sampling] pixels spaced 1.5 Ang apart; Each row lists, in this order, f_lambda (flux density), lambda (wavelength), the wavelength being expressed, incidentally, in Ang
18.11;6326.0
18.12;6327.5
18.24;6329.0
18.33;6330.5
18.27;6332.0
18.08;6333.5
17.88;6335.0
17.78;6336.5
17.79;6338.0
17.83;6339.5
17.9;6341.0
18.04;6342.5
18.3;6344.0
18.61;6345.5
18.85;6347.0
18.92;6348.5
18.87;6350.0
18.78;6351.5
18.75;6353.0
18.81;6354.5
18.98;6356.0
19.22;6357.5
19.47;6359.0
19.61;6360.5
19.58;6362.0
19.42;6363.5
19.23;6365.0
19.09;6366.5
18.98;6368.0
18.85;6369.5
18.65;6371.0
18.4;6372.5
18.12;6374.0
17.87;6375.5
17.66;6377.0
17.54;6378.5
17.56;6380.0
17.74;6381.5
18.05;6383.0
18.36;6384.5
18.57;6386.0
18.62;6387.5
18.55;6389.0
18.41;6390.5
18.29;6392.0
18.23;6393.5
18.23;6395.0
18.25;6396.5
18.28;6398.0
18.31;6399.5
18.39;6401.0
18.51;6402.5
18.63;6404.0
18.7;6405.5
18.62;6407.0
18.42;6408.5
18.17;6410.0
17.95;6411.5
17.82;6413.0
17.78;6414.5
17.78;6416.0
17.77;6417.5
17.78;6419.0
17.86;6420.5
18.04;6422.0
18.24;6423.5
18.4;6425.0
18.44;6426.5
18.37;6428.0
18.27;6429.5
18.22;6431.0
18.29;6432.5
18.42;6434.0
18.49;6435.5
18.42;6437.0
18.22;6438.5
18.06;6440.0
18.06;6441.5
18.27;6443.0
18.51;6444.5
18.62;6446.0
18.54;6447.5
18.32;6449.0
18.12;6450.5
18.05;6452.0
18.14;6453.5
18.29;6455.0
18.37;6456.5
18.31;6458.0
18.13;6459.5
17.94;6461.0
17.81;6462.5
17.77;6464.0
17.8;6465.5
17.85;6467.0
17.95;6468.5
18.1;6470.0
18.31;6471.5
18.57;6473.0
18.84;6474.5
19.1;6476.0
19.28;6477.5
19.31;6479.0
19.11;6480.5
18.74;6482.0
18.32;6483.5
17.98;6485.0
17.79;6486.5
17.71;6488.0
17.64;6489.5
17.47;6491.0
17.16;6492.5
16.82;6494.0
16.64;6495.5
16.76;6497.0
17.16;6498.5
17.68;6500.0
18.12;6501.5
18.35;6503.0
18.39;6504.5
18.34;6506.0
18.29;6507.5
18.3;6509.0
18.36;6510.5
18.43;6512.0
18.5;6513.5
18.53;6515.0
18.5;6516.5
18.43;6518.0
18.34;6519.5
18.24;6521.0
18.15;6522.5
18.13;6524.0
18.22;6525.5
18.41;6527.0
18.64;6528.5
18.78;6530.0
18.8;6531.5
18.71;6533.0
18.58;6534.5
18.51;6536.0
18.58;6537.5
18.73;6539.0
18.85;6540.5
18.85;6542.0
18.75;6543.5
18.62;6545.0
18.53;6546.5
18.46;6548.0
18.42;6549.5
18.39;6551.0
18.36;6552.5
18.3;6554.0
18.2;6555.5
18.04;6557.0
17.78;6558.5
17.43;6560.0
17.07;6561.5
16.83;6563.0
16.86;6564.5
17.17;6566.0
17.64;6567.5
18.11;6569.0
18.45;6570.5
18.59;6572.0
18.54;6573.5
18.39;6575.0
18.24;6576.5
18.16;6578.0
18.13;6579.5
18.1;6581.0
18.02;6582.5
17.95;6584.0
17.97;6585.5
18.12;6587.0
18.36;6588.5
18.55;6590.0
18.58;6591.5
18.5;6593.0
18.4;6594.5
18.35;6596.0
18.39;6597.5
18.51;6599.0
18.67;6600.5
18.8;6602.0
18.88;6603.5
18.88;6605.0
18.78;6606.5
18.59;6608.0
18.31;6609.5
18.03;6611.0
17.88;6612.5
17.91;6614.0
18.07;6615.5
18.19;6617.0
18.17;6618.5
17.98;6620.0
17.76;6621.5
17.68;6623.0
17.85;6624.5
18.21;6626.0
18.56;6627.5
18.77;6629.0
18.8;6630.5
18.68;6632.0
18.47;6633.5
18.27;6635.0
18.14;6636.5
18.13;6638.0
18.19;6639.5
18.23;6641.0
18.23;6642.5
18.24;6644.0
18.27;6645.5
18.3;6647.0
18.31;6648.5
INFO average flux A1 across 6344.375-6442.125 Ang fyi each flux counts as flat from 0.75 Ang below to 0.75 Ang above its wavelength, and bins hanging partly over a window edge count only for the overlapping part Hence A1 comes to 18.4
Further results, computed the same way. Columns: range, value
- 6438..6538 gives 18.2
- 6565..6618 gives 18.3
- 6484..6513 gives 17.8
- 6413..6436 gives 18.1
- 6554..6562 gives 17.8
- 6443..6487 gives 18.3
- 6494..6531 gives 18.1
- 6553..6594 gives 18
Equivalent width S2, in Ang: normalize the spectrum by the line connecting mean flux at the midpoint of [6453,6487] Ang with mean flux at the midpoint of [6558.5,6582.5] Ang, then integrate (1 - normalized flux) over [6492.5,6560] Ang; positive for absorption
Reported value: -0.7 Ang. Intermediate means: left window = 18.3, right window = 17.9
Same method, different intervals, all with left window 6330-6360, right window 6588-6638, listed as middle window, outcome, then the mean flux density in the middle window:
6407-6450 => 0.56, 18.2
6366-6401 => 0.34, 18.3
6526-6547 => -0.31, 18.7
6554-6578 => 0.70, 17.8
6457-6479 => 0.14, 18.3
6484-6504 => 0.99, 17.5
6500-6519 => 0.06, 18.4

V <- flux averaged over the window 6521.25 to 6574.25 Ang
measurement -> 18.2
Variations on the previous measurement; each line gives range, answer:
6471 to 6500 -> 18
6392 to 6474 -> 18.2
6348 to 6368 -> 19.1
